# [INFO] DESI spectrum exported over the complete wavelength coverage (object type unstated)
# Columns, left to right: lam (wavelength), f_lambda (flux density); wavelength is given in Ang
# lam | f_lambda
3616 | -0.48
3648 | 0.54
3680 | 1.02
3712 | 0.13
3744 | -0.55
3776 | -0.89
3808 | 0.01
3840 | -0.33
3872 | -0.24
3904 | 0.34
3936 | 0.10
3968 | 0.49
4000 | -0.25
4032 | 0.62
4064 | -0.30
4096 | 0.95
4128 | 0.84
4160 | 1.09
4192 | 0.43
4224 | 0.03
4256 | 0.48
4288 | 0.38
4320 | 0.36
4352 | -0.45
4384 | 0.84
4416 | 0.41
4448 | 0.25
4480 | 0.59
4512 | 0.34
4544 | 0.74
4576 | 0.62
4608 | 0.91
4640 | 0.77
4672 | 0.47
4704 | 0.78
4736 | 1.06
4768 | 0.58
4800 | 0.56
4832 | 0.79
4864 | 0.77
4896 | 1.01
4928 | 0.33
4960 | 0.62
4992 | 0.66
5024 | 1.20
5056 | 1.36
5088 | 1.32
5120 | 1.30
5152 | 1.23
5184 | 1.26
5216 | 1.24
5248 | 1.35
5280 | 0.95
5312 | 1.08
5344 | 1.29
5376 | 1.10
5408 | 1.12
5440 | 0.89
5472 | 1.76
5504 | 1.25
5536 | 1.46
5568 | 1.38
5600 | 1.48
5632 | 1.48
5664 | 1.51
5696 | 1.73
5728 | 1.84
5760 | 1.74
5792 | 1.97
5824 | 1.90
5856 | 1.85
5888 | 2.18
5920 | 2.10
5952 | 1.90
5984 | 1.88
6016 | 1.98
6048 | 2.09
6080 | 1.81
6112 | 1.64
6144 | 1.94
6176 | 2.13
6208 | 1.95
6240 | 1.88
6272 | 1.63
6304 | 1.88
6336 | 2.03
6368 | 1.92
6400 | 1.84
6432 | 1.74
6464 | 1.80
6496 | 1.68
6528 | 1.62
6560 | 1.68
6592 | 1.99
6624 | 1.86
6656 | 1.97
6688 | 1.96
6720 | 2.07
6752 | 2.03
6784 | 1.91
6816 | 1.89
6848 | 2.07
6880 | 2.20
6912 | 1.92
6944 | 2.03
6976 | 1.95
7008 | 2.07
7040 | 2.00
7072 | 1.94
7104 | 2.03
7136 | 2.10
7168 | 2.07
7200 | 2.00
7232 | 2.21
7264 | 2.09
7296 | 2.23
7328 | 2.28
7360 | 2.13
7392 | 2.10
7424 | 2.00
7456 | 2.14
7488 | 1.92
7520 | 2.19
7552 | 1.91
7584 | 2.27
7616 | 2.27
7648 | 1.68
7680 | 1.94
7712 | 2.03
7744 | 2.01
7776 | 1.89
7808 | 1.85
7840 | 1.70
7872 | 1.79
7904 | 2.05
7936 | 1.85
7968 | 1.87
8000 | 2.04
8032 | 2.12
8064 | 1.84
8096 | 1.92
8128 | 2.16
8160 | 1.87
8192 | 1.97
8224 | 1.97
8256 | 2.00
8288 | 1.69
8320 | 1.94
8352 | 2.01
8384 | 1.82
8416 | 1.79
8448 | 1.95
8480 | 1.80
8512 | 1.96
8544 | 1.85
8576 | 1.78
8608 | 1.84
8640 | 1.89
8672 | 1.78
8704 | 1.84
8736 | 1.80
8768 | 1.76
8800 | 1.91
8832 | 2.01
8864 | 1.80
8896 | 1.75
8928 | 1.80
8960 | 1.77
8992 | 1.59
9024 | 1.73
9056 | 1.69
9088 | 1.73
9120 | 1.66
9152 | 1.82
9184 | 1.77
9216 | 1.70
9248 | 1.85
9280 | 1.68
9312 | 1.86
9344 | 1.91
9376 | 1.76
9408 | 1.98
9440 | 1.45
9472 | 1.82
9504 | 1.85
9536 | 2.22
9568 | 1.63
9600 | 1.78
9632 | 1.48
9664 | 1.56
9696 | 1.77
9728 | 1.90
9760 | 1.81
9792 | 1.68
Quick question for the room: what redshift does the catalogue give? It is 0.255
